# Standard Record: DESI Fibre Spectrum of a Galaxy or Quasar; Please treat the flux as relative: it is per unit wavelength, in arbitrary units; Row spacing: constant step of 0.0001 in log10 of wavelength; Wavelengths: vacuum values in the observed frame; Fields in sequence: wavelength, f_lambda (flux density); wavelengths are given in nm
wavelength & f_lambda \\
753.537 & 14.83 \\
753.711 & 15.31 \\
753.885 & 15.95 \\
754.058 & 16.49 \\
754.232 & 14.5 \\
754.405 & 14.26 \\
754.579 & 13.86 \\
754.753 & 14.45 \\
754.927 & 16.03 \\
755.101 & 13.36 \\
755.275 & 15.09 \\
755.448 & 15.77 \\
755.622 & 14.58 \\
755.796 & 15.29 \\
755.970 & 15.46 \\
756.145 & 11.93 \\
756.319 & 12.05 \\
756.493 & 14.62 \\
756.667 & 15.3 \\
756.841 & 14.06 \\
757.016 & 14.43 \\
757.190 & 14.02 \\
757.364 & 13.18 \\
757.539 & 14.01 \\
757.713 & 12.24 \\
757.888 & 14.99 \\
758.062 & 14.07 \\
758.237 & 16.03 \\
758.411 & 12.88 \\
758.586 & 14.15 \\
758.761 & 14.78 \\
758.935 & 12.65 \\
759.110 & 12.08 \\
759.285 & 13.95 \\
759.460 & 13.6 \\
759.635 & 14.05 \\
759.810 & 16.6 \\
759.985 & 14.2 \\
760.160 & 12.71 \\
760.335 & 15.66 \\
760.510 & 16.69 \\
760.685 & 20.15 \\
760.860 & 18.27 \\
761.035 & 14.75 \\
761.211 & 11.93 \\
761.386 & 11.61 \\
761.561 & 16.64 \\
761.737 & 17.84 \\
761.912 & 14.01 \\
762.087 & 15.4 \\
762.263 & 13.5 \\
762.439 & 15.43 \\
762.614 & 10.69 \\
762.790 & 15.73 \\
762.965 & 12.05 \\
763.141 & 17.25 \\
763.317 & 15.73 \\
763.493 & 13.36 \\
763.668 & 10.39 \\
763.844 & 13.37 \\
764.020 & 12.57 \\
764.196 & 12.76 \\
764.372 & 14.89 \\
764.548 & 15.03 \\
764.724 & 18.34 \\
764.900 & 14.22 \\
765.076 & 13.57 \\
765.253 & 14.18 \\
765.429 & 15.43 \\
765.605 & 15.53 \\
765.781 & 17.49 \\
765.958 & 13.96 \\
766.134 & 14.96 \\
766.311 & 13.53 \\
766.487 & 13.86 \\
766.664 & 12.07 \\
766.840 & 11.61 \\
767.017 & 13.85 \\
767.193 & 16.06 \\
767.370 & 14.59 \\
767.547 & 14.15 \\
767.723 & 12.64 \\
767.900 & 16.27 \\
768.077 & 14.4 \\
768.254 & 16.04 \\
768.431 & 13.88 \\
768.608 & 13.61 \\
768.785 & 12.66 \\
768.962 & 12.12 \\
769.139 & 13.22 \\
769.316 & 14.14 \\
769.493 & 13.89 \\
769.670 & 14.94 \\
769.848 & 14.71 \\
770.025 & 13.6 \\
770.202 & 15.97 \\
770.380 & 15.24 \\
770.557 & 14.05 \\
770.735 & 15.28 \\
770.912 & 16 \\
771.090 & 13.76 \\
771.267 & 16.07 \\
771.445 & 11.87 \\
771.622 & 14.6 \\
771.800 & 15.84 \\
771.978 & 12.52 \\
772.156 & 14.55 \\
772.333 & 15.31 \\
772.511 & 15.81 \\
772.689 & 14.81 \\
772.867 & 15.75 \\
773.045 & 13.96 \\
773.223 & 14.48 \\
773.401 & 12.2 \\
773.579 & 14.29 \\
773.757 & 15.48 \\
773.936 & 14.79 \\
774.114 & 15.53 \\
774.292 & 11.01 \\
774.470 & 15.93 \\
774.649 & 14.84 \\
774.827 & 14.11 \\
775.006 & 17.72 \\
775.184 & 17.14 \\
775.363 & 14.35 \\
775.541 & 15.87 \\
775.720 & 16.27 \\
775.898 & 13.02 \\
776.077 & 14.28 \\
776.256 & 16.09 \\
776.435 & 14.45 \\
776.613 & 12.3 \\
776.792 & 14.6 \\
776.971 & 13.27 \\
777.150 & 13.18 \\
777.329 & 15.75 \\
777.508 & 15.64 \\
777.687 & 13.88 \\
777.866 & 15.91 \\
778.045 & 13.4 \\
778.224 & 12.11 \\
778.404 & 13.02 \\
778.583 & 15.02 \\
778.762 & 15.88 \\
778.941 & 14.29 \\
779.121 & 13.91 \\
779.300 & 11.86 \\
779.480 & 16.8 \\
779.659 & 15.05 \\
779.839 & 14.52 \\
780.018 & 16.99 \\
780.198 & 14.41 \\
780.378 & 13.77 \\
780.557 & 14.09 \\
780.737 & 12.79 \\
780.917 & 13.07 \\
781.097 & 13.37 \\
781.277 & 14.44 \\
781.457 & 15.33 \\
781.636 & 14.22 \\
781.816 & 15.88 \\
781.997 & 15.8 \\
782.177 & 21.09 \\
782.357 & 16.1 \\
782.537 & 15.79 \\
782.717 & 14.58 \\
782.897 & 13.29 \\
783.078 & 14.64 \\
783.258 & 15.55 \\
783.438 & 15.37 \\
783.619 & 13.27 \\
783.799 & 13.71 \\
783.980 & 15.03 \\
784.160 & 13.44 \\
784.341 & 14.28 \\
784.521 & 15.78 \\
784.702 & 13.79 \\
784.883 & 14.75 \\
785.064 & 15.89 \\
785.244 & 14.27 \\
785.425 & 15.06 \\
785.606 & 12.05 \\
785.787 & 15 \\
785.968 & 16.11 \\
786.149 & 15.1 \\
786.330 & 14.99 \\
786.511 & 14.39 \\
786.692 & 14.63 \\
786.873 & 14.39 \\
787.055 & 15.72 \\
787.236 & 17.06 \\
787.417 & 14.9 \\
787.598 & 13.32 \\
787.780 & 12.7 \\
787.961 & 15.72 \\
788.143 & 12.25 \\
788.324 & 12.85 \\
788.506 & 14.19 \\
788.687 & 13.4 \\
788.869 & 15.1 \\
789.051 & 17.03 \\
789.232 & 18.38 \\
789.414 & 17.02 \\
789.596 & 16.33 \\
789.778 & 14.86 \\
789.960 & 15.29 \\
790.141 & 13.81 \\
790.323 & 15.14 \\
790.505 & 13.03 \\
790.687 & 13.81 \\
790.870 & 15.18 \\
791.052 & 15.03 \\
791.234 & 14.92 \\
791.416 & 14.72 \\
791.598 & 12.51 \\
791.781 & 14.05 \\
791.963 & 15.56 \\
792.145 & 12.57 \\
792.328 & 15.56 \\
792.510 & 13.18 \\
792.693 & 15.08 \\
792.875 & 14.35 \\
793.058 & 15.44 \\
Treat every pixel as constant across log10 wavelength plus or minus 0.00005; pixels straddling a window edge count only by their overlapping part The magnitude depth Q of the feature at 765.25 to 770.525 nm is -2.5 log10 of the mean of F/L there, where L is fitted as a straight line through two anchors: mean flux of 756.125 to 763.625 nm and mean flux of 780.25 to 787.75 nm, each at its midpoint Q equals 0.02 mag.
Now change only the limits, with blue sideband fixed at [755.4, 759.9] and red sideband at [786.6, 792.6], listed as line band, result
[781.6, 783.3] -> -0.09 mag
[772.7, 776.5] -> -0.03 mag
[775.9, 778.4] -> 0.02 mag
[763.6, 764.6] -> 0.08 mag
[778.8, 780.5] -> -0.01 mag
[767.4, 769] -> 0.02 mag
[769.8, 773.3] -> -0.03 mag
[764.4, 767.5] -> -0.03 mag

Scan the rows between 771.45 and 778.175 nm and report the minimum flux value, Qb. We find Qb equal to 11.01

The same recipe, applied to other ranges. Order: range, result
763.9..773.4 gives 11.61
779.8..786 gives 12.05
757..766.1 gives 10.39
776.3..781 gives 11.86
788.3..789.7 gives 12.85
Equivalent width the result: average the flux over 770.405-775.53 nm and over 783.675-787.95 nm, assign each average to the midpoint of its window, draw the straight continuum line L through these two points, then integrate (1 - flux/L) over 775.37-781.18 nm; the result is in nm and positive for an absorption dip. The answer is 0.14 nm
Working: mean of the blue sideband 14.7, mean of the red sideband 14.6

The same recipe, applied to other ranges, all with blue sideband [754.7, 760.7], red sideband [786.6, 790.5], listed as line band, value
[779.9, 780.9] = 0.031 nm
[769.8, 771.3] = -0.035 nm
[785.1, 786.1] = 0.018 nm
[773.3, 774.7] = 0.039 nm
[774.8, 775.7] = -0.080 nm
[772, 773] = -0.026 nm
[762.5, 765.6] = 0.072 nm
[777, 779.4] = 0.098 nm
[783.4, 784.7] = 0.044 nm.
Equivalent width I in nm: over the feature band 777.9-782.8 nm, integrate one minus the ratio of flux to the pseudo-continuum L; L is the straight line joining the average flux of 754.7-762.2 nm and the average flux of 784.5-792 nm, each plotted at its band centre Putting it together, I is -0.02 nm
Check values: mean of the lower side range 14.5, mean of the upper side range 14.7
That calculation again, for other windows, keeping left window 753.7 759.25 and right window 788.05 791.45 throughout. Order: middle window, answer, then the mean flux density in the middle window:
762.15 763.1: 0.04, 13.7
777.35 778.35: 0.03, 14.2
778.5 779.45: 0.02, 14.3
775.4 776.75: 0.00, 14.6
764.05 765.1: -0.02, 14.8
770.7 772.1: 0.01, 14.5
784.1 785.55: 0.02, 14.6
